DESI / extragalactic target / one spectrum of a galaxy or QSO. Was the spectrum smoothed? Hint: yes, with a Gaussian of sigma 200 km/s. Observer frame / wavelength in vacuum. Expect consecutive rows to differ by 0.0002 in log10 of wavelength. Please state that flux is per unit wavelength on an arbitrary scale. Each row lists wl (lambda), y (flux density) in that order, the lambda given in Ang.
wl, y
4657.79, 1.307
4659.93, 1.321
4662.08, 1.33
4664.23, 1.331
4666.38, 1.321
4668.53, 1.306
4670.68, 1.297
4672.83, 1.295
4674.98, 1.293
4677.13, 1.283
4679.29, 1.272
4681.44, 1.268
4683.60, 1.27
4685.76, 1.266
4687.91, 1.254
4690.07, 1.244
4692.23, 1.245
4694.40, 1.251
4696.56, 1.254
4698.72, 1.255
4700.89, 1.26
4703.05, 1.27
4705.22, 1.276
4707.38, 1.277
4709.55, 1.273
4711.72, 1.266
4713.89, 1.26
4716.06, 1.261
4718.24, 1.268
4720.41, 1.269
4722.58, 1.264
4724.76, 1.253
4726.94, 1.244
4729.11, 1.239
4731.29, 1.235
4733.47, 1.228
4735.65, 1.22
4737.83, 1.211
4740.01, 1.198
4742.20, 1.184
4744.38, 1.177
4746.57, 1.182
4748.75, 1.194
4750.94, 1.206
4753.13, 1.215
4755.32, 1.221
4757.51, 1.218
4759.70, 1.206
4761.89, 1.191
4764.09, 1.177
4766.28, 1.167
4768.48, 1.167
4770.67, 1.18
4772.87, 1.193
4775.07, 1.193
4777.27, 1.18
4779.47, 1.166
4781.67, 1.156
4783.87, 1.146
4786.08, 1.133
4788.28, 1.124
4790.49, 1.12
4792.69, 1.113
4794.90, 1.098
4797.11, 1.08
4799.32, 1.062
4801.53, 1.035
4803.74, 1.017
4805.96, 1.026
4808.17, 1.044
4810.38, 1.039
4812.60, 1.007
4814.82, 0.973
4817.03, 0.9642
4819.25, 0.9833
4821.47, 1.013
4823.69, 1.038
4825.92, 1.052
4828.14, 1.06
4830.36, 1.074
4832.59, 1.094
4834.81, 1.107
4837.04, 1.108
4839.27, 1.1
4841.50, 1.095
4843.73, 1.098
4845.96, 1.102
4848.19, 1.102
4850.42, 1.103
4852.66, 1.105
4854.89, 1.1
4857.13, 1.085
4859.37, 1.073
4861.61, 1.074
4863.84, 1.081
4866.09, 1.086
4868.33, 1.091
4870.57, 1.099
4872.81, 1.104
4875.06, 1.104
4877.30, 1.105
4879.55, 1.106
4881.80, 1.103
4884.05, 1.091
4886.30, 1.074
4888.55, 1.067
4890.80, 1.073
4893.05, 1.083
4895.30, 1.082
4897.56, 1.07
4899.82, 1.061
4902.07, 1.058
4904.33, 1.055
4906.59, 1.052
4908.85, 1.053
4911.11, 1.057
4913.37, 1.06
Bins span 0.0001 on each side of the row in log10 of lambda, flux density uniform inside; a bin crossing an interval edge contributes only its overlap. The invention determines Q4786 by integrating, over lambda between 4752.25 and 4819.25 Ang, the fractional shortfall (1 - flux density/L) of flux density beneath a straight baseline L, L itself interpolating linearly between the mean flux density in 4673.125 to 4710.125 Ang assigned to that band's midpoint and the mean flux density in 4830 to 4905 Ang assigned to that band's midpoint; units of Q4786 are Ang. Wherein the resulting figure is 3.1 Ang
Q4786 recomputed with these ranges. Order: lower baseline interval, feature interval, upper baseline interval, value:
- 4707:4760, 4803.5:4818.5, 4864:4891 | 1.9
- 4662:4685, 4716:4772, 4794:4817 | -2.8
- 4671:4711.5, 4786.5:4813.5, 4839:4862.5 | 2.0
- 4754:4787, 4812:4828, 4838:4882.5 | 1.8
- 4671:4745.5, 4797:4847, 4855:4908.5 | 3.9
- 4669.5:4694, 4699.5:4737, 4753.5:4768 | -0.6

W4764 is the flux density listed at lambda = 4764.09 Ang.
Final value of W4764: 1.177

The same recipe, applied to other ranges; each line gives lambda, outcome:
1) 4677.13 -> 1.283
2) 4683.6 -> 1.27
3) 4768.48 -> 1.167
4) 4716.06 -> 1.261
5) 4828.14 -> 1.06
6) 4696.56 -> 1.254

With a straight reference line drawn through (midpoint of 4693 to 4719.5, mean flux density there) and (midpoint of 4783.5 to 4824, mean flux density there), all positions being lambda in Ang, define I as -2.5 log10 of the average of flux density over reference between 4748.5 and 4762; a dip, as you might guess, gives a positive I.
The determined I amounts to -0.05 mag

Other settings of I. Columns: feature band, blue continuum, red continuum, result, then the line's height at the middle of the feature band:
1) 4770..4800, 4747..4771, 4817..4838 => 0.00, 1.14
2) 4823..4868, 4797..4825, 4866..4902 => -0.04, 1.05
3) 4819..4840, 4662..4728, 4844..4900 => 0.07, 1.13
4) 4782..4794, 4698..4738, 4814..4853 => 0.01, 1.14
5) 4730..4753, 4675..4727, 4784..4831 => -0.02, 1.18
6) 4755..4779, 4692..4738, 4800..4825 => -0.06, 1.13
